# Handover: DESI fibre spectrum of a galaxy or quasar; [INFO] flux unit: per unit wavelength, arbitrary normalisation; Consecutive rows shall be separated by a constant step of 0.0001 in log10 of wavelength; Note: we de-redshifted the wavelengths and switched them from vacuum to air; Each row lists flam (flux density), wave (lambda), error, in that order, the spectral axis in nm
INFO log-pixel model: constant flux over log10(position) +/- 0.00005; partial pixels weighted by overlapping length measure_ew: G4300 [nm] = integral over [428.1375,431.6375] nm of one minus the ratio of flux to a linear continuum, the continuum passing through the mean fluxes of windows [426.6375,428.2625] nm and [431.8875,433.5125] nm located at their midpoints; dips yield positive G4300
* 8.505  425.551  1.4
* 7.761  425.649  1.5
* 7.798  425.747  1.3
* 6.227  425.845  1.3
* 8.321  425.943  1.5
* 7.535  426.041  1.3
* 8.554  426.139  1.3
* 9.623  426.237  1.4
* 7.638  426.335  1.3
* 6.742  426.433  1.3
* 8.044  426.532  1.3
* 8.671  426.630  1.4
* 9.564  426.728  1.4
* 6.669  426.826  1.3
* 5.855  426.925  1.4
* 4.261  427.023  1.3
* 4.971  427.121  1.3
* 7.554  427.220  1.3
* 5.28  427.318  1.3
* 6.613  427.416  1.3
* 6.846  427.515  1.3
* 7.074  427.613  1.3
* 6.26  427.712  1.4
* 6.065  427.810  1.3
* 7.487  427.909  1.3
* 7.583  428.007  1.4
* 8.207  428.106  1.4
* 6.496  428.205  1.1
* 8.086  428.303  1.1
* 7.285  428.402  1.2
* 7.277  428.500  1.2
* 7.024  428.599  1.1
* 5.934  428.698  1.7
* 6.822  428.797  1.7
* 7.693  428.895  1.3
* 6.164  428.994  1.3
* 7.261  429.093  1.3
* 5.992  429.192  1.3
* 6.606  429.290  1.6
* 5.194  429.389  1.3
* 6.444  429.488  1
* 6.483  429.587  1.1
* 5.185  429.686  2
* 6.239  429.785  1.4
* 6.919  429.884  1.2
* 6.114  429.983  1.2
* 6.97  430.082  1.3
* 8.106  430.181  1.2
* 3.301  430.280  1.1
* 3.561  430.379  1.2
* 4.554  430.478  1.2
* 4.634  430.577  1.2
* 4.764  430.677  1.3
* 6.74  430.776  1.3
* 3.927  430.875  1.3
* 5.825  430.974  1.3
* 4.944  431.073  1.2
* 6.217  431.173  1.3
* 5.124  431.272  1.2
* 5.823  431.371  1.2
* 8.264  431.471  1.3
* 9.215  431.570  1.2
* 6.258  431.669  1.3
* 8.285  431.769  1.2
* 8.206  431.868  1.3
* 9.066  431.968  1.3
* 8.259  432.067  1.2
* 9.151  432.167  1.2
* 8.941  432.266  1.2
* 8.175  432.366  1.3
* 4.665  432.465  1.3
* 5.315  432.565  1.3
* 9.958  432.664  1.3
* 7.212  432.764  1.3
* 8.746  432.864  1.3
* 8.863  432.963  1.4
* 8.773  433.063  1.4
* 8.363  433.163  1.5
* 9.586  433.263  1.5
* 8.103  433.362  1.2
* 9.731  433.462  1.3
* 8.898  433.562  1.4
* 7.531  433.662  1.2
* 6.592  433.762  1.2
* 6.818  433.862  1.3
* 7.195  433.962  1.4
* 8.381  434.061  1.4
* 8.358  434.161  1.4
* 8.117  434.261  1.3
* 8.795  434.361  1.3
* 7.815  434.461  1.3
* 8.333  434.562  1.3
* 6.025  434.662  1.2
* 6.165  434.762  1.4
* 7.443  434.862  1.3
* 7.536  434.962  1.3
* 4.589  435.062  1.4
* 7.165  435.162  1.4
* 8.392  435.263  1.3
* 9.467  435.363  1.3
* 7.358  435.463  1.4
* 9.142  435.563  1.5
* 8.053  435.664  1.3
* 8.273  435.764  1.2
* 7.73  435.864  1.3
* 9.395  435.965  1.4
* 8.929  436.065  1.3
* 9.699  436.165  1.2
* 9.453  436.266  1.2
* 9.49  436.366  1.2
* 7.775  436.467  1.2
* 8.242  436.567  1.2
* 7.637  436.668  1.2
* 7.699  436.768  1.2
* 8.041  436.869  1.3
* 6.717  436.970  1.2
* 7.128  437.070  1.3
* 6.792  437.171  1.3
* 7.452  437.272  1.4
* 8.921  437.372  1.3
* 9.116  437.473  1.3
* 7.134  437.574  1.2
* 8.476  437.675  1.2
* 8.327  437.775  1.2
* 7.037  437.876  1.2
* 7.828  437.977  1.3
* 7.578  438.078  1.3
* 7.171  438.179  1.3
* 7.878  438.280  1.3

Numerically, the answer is 0.57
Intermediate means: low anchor 6.73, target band 6.22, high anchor 8.3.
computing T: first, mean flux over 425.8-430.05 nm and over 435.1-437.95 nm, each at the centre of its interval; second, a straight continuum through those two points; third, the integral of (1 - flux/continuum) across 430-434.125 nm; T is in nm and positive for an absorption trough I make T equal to 0.210 nm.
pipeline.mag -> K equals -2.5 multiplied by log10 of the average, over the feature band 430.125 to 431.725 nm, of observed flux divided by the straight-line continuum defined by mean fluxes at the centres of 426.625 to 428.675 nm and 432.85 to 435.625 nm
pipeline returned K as 0.28 mag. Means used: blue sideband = 6.86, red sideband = 7.93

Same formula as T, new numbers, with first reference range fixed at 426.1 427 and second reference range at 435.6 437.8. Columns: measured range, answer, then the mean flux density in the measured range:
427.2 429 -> 0.21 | 6.94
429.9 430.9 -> 0.33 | 5.35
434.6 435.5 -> 0.11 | 7.14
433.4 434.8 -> 0.06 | 7.78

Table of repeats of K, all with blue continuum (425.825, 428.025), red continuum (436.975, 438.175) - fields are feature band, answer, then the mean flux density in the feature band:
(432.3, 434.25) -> -0.07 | 7.97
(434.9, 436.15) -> -0.06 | 8.05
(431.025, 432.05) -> 0.03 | 7.18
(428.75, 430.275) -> 0.13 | 6.45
